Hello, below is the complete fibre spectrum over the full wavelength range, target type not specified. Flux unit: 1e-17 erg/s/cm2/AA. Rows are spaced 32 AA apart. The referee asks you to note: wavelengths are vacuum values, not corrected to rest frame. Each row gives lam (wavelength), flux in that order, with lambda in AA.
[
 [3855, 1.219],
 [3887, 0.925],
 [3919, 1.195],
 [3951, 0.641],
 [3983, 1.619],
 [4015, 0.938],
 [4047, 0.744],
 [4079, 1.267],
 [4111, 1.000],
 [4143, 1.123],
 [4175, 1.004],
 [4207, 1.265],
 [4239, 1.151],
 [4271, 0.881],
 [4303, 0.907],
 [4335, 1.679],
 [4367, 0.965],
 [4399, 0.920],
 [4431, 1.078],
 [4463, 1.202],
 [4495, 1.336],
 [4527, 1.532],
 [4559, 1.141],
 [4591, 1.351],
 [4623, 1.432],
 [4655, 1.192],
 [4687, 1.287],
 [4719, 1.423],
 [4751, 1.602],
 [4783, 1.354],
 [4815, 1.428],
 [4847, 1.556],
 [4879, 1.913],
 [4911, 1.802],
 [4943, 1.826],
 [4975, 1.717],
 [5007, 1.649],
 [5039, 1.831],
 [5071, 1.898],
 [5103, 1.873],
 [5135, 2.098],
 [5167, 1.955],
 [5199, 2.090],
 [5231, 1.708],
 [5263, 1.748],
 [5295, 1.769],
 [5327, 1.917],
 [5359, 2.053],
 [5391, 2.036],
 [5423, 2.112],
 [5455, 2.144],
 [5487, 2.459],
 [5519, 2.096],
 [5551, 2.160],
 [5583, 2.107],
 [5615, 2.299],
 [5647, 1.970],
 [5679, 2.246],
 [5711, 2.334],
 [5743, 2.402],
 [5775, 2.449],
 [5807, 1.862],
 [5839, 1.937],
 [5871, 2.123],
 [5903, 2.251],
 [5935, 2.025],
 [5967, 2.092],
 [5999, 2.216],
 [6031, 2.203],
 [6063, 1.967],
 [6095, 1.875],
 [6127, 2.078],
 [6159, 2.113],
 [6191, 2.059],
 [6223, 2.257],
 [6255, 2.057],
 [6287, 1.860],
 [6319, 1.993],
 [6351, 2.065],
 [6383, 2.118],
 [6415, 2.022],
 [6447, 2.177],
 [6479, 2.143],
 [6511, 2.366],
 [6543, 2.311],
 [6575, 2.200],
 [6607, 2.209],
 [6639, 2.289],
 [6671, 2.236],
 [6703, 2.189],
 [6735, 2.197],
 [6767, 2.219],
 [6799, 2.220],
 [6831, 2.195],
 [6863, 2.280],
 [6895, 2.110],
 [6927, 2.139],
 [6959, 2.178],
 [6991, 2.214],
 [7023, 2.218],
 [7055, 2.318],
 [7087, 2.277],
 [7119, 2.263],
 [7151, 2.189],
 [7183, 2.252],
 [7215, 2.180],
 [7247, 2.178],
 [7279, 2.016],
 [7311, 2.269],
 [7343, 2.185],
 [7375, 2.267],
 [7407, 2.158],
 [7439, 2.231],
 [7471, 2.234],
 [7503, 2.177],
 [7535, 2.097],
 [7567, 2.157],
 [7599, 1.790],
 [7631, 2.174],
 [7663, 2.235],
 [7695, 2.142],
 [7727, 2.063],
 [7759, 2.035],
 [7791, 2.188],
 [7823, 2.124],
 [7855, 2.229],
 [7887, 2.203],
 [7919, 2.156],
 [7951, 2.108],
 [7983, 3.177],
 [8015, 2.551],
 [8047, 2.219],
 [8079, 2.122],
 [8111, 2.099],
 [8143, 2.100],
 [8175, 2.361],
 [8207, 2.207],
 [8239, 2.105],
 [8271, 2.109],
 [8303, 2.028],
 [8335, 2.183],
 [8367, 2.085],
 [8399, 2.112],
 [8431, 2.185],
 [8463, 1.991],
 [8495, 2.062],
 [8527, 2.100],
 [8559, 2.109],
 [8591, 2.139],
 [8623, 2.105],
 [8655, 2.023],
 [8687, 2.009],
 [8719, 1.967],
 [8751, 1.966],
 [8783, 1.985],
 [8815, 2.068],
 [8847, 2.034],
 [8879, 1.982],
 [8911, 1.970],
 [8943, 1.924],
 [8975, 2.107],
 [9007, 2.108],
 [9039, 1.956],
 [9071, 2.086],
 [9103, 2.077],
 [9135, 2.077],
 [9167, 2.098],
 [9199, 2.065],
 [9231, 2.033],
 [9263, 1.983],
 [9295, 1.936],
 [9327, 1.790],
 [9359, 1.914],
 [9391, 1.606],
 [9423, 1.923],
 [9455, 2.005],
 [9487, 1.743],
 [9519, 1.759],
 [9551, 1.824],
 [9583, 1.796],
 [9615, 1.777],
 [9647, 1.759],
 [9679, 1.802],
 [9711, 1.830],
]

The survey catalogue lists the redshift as 0.22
